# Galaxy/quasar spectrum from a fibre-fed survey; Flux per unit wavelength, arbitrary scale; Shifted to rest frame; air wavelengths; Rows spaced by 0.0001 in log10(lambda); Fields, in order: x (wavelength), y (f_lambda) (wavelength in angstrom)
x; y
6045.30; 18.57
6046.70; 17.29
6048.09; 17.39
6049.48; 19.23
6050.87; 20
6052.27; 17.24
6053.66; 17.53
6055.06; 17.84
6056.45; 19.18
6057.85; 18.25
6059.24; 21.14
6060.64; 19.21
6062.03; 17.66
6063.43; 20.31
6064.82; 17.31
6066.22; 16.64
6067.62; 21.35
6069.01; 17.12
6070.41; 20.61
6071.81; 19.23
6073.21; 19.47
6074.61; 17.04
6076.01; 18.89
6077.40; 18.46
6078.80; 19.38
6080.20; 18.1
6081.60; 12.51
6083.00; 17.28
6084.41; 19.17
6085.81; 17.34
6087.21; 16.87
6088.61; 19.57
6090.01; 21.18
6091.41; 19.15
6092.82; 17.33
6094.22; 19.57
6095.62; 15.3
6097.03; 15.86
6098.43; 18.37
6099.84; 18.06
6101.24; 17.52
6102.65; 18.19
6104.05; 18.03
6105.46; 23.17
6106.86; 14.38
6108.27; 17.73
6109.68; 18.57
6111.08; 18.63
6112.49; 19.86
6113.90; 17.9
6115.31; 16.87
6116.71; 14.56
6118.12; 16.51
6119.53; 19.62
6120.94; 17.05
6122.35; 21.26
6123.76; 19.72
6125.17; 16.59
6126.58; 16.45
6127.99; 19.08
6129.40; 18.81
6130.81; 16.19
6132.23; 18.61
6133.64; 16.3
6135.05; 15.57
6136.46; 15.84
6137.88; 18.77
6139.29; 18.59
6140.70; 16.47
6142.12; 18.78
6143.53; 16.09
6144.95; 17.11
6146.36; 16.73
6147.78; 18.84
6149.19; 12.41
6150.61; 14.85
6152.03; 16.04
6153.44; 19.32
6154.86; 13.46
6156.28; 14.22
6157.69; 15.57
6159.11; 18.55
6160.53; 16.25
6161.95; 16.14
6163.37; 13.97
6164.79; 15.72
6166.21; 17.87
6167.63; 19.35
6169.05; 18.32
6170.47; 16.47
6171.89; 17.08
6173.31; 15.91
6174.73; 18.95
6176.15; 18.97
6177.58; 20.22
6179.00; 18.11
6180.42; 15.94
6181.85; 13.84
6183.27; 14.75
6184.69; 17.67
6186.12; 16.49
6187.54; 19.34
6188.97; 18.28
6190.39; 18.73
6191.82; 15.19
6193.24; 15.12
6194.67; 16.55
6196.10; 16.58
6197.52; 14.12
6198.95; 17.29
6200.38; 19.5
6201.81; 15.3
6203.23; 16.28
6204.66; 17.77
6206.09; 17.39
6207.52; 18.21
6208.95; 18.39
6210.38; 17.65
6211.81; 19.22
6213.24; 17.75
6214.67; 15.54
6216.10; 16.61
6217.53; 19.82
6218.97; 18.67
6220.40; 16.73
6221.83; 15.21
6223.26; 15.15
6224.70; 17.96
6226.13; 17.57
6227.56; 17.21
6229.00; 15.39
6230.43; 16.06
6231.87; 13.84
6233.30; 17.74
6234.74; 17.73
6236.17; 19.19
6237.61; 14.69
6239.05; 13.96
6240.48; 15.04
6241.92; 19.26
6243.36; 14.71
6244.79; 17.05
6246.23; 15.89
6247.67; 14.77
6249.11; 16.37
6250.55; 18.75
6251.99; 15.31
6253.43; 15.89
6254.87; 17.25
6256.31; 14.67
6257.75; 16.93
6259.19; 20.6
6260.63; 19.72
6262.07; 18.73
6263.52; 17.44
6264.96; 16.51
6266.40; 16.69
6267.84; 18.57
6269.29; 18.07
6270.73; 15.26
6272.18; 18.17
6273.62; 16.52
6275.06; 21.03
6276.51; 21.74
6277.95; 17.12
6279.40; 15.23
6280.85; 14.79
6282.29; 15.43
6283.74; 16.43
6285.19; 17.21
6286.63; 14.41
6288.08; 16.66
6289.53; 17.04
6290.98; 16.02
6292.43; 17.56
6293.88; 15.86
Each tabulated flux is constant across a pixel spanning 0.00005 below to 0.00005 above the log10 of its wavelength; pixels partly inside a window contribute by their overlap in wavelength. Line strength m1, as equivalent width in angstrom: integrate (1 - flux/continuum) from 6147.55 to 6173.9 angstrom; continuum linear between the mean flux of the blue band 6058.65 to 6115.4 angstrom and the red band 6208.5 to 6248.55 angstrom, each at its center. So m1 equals 1.8 angstrom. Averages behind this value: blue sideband 18.3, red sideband 16.7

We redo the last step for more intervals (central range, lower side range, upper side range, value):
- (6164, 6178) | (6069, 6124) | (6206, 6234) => -0.25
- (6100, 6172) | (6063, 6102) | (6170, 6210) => 1.54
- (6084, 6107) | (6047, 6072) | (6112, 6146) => -0.17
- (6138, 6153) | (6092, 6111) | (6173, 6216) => 0.71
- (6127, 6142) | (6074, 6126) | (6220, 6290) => 0.23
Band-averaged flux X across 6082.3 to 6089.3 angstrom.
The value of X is 18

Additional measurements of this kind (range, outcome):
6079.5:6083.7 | 16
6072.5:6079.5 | 18.7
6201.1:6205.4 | 16.5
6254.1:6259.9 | 17.4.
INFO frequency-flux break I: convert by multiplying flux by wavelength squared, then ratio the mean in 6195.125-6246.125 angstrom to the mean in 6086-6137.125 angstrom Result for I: 1.0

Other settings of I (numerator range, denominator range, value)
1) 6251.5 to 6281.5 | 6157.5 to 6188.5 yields 1.05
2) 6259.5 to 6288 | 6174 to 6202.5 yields 1.05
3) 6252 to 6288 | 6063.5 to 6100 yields 1.01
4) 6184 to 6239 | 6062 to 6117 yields 0.98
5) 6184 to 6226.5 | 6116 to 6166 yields 1.04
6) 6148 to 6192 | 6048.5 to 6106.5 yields 0.94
